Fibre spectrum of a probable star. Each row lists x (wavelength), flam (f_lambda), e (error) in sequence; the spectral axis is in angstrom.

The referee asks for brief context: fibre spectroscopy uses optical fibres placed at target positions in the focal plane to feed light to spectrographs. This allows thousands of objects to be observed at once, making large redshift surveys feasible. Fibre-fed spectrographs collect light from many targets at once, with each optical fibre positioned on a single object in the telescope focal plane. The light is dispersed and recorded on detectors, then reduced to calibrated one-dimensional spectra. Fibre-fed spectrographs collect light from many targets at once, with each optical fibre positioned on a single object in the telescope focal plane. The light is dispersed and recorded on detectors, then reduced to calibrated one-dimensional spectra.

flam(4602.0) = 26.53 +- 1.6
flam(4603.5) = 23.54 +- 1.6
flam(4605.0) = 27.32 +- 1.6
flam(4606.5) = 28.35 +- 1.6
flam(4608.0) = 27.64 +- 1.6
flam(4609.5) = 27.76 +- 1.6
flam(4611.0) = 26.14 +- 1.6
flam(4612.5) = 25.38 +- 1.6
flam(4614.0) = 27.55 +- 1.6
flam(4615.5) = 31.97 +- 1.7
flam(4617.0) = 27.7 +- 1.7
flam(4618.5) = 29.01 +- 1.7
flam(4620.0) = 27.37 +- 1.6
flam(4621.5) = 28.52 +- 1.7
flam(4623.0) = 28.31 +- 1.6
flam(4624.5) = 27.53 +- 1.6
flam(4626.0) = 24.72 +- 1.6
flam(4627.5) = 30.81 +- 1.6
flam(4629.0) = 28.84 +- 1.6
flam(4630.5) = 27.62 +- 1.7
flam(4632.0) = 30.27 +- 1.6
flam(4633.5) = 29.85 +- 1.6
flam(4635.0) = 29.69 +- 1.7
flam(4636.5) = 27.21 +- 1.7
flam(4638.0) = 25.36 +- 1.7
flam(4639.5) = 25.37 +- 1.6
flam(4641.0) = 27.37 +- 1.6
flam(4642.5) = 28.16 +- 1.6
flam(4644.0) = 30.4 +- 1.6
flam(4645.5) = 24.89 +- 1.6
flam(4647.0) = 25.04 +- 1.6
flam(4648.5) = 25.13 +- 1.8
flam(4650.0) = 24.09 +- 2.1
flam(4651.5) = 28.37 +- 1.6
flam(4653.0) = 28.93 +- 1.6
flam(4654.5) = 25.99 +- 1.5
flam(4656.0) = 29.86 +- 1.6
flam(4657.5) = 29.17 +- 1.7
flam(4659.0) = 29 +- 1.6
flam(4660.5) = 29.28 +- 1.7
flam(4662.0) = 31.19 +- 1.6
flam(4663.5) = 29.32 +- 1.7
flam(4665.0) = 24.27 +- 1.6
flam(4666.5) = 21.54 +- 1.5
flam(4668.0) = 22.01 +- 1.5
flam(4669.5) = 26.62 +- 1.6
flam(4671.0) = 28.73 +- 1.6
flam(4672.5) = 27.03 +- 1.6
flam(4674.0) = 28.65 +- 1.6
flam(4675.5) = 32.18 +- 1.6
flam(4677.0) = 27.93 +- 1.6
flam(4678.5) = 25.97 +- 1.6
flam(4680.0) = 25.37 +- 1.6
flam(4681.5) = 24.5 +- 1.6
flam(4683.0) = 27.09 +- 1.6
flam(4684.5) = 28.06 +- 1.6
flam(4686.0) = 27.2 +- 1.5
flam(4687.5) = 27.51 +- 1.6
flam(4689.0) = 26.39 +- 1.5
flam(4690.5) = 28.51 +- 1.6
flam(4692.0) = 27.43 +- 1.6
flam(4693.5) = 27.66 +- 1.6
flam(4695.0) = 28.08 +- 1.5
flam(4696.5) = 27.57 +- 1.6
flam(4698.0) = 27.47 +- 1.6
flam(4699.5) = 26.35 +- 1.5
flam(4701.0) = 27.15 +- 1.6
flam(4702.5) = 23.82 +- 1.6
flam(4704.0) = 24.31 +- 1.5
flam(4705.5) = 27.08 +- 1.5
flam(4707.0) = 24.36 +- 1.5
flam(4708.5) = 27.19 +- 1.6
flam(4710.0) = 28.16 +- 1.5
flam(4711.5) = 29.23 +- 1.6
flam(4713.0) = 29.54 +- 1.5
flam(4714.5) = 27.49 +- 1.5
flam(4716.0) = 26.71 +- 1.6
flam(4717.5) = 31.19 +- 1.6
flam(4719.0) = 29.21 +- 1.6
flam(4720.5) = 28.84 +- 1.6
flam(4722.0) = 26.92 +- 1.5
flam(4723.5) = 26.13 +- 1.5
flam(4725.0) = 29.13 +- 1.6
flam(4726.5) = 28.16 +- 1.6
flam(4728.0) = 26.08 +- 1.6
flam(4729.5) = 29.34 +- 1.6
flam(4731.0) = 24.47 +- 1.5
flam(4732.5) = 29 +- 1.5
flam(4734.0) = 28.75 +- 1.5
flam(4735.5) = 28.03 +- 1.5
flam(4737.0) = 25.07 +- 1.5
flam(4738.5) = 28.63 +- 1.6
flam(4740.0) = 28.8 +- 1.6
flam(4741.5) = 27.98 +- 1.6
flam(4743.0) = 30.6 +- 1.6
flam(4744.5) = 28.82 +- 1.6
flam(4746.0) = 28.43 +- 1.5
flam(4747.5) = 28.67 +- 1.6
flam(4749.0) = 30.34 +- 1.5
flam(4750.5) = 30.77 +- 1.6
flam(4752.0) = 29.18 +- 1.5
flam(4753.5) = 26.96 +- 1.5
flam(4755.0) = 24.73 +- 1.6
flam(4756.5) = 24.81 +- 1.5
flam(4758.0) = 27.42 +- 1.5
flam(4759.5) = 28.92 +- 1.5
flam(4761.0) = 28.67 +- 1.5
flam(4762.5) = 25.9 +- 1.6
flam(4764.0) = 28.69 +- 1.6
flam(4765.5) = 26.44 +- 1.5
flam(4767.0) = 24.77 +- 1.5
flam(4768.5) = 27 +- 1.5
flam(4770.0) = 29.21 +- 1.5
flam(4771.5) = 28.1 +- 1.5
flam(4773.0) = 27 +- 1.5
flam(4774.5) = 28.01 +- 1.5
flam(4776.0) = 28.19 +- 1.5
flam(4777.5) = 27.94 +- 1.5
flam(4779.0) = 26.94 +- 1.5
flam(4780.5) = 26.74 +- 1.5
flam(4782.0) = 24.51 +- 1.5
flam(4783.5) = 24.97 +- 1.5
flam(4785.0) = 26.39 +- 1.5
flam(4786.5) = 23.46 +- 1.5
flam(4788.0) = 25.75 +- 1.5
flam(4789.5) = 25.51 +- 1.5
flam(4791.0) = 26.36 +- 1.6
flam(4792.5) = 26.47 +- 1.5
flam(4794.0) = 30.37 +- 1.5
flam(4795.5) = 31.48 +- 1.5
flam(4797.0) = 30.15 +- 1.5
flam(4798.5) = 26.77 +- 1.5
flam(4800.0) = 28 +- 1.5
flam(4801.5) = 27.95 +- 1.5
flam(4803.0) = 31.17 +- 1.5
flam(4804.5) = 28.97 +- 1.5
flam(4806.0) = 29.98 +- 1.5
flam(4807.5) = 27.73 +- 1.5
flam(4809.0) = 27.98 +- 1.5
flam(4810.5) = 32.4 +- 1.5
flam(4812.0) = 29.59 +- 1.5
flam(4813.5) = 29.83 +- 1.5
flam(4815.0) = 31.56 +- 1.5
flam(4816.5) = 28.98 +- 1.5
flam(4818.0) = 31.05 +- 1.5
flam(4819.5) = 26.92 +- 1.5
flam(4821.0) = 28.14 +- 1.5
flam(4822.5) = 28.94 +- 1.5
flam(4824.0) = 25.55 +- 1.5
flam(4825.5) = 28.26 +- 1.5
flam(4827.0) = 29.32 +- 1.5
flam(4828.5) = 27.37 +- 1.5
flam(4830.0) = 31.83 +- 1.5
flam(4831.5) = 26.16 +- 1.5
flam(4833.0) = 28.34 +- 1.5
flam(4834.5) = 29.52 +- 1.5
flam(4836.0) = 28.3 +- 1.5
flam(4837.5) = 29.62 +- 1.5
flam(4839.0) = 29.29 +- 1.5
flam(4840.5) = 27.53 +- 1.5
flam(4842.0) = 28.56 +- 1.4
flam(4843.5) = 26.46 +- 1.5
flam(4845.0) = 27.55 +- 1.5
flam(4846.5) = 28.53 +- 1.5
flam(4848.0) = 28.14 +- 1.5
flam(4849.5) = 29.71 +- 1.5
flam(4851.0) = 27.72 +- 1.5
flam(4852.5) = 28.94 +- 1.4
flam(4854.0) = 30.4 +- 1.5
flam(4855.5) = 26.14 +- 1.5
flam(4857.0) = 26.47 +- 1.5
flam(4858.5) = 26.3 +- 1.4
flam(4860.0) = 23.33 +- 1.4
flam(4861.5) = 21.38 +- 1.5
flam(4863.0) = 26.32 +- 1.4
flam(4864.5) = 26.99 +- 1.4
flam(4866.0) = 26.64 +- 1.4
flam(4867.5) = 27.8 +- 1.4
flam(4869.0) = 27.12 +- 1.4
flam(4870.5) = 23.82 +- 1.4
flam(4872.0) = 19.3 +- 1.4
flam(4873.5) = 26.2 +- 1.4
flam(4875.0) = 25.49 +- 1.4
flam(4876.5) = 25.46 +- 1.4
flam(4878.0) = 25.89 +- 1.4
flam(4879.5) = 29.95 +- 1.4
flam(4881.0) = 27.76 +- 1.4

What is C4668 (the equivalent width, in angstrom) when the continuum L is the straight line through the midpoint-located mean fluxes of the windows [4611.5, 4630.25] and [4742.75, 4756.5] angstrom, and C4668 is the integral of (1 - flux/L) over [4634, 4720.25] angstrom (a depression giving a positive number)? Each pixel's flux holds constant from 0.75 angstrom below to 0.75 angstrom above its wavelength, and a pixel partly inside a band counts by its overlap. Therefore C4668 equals 3.0 angstrom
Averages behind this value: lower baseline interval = 28.1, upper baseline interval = 28.4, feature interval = 27.3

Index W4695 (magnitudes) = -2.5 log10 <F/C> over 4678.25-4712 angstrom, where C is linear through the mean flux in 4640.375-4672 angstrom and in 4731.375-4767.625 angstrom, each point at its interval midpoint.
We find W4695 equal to 0.03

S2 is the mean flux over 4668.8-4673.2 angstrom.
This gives 27.5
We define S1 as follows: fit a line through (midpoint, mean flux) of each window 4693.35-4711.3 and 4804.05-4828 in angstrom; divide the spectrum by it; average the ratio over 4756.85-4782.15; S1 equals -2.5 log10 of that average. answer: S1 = 0.03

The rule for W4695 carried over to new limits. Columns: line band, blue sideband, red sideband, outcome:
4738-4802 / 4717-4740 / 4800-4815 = 0.04 mag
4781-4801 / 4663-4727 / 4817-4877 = 0.01 mag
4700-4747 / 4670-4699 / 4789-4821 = 0.01 mag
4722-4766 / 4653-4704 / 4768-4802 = -0.02 mag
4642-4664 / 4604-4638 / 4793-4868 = 0.01 mag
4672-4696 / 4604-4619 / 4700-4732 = 0.00 mag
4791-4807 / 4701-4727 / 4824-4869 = -0.05 mag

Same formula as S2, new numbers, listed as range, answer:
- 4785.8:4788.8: 24.6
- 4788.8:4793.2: 26.1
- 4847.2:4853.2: 28.6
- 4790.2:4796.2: 28.6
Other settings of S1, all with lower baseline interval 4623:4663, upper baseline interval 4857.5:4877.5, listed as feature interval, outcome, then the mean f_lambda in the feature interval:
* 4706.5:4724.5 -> -0.040 mag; 28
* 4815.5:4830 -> -0.115 mag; 28.5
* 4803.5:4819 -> -0.156 mag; 29.8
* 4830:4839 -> -0.129 mag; 28.8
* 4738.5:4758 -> -0.069 mag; 28.3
